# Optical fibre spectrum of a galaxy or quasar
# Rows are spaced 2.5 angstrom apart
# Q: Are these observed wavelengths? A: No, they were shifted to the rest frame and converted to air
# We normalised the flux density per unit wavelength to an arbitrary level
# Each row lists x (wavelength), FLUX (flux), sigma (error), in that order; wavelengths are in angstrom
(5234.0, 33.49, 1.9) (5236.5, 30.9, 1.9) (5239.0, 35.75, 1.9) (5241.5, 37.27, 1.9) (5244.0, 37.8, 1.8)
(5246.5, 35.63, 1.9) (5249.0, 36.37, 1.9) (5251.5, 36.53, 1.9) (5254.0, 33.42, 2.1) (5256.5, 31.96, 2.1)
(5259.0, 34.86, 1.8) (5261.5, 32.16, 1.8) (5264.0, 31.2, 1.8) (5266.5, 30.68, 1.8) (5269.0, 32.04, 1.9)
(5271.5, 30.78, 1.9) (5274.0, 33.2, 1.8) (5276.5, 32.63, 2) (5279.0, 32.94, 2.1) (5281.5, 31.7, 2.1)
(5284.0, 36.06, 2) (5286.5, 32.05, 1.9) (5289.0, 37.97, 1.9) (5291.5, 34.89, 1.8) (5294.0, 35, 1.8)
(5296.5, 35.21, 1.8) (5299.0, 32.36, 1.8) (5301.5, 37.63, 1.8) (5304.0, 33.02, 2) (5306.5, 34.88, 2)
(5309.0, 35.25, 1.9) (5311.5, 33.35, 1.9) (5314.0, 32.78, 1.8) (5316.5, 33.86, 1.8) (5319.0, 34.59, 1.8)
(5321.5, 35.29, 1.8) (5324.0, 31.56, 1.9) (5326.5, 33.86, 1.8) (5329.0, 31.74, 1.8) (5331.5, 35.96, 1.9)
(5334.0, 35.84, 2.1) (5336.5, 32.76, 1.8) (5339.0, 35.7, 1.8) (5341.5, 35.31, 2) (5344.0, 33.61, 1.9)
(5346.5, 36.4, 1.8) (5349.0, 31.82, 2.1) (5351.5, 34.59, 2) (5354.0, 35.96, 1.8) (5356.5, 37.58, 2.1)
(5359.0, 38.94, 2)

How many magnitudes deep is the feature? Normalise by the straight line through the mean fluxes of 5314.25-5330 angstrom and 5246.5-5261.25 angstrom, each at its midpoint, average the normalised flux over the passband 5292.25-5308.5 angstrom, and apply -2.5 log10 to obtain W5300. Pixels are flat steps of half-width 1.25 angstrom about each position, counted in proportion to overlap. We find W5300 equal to -0.03 mag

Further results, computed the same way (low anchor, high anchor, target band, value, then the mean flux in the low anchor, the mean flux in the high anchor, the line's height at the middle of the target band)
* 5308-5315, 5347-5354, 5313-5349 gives -0.01 mag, 33.8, 34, 33.9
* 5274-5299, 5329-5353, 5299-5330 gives 0.01 mag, 34.1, 34.5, 34.3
